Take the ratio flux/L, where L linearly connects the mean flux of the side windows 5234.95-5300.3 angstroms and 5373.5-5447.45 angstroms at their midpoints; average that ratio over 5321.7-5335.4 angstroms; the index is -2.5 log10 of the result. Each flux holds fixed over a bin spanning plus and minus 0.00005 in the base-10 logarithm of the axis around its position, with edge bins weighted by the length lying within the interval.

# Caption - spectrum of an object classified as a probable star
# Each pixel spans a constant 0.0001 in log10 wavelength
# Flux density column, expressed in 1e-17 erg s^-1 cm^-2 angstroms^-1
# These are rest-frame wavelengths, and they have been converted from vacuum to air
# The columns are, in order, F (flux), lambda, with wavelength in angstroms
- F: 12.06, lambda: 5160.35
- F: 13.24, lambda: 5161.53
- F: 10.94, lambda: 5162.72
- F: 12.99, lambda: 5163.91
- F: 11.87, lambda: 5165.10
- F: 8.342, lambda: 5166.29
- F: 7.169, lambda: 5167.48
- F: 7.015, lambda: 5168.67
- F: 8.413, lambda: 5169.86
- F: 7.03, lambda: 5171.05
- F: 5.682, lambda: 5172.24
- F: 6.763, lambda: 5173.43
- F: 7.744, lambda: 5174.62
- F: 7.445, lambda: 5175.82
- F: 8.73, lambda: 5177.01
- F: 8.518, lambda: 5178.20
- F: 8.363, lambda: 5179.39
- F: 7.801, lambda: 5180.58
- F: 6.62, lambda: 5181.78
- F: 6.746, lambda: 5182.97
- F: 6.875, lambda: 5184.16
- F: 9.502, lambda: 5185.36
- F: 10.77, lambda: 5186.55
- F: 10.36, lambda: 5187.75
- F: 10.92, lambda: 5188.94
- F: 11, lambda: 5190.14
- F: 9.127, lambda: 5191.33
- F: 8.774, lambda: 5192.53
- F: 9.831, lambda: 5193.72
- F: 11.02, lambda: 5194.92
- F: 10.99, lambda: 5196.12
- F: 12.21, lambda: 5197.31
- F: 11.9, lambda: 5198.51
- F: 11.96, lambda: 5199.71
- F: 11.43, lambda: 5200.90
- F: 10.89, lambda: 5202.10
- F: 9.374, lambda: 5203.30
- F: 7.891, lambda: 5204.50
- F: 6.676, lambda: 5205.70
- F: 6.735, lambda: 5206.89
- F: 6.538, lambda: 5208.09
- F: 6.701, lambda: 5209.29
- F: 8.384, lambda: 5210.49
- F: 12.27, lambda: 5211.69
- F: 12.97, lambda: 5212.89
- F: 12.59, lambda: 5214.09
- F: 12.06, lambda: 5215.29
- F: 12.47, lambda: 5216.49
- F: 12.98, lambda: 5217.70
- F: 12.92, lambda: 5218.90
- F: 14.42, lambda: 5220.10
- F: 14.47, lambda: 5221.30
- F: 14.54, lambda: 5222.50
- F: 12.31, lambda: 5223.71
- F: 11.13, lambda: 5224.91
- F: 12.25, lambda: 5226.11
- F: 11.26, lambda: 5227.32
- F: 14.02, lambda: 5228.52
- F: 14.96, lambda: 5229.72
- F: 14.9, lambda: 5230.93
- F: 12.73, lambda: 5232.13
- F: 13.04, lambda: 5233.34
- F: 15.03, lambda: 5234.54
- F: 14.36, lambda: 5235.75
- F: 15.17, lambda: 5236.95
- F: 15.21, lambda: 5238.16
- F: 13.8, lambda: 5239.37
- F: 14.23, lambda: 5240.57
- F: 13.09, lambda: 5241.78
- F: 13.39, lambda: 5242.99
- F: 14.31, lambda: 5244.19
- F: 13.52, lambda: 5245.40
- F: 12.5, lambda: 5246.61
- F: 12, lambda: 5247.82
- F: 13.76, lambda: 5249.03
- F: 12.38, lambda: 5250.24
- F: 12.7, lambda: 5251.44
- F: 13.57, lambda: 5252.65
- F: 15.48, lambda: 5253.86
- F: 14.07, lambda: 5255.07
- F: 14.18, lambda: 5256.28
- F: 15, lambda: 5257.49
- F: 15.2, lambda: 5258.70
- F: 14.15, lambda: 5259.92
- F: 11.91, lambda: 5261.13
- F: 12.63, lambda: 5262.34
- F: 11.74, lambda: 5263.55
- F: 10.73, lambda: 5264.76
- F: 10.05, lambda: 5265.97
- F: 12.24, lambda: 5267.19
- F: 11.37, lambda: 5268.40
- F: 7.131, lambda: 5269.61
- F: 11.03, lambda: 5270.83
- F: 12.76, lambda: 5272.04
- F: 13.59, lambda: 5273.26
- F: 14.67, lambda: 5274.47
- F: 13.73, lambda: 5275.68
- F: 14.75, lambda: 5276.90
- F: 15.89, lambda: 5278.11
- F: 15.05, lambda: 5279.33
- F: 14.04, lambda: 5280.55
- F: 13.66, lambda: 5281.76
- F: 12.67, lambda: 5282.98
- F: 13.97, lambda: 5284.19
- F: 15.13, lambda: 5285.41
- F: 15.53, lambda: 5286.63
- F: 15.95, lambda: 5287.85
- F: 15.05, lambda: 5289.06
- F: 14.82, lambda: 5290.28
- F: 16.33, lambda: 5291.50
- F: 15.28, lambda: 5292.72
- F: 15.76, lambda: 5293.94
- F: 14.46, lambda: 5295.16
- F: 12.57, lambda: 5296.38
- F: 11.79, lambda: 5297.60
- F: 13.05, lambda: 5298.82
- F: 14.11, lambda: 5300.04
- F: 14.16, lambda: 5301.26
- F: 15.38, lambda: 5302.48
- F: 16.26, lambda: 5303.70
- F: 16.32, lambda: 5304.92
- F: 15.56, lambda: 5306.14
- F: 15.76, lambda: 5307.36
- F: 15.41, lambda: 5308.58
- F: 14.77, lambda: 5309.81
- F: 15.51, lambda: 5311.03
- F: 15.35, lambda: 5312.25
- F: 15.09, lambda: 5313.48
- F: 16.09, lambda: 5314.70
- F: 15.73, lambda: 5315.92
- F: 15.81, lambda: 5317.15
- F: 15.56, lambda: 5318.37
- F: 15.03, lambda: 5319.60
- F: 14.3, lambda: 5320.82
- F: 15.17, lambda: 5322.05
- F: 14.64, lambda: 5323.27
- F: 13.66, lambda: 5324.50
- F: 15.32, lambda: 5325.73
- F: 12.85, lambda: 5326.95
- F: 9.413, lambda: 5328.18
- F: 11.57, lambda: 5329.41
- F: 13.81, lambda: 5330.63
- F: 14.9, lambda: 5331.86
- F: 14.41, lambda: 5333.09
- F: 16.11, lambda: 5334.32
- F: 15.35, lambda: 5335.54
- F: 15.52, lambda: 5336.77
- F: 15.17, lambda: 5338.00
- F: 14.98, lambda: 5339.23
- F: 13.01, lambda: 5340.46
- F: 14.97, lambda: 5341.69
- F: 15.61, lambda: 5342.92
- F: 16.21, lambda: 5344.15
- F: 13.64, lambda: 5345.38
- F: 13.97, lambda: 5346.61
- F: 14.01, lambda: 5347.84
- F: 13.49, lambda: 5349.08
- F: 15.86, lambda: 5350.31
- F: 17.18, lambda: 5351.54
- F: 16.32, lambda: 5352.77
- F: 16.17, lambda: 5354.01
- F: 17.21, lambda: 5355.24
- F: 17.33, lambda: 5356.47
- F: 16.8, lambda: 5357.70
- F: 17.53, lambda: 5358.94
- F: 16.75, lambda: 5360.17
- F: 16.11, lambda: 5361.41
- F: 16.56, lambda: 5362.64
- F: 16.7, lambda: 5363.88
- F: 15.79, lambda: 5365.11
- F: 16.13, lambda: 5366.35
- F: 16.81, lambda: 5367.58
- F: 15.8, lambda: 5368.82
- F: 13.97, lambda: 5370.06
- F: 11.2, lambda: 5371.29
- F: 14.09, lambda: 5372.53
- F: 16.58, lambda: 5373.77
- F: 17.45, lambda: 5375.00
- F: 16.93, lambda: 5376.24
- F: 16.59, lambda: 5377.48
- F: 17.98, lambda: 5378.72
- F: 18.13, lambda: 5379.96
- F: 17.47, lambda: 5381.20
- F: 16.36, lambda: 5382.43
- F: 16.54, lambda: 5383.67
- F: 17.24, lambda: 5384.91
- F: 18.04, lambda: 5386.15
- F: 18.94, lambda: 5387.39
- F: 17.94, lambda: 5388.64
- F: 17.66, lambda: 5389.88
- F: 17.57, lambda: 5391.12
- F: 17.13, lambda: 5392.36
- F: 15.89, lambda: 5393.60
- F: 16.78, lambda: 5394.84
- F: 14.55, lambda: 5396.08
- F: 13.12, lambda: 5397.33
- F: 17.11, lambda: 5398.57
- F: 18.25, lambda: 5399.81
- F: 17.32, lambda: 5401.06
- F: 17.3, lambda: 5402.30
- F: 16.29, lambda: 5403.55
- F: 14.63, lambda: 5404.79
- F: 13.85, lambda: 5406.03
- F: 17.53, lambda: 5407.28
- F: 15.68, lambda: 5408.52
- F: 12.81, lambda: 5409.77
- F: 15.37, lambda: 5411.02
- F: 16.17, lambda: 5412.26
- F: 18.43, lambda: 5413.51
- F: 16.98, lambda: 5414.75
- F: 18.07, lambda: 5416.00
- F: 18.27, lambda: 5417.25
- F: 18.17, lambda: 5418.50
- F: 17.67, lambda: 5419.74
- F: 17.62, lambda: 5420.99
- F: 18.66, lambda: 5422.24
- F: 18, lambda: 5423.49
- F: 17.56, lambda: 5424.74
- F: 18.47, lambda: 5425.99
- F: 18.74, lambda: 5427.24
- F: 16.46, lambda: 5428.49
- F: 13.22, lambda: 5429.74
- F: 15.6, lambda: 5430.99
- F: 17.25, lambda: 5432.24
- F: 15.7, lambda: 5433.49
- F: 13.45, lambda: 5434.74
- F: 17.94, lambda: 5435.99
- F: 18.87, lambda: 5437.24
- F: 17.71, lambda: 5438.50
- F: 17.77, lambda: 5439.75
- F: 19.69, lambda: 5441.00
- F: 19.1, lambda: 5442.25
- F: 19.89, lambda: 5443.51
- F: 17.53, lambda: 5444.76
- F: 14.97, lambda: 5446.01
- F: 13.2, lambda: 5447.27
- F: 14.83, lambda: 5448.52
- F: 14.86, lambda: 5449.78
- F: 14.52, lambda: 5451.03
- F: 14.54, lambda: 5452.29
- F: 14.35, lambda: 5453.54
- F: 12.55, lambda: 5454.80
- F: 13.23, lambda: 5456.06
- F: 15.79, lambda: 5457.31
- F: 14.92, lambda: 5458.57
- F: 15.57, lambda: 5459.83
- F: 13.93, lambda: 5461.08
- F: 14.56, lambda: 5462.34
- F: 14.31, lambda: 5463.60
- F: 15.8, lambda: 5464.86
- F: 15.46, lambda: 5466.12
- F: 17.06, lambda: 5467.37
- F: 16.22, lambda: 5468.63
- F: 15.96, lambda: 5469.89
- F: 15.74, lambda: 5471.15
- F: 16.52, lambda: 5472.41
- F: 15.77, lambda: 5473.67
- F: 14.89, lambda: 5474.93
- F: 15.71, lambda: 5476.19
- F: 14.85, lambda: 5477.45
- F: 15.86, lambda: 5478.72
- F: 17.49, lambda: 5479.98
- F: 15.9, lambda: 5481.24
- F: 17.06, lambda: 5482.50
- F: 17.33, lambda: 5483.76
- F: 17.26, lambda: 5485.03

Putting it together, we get 0.09 mag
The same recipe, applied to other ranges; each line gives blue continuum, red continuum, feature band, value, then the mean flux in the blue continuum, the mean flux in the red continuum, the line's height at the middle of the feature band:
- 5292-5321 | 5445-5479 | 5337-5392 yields -0.08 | 15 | 15.1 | 15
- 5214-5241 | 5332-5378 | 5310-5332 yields 0.05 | 13.5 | 15.6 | 15.1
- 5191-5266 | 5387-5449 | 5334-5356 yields -0.01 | 12.3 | 16.8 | 15.1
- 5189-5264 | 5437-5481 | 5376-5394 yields -0.18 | 12.3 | 15.8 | 14.7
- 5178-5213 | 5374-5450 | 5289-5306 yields -0.14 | 9.4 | 16.9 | 12.9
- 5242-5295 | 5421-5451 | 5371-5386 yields -0.05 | 13.6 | 16.9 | 15.8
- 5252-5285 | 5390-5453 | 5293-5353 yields -0.02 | 13.2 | 16.6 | 14.4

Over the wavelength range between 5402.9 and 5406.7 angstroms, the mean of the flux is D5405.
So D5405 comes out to 15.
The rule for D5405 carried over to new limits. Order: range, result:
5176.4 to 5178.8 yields 8.64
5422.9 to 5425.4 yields 17.8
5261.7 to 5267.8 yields 11.5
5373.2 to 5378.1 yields 16.9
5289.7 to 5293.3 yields 15.5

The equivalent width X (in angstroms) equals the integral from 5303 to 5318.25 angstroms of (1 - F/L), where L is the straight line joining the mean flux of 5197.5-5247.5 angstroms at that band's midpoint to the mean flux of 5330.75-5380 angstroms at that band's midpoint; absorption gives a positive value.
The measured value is -1.2 angstroms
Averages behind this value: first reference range 12.2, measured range 15.6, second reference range 15.7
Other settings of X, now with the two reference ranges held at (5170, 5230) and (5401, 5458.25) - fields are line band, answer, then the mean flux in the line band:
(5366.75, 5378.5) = -0.6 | 15.6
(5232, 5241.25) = -2.6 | 14.3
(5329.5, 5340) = -0.8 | 14.8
